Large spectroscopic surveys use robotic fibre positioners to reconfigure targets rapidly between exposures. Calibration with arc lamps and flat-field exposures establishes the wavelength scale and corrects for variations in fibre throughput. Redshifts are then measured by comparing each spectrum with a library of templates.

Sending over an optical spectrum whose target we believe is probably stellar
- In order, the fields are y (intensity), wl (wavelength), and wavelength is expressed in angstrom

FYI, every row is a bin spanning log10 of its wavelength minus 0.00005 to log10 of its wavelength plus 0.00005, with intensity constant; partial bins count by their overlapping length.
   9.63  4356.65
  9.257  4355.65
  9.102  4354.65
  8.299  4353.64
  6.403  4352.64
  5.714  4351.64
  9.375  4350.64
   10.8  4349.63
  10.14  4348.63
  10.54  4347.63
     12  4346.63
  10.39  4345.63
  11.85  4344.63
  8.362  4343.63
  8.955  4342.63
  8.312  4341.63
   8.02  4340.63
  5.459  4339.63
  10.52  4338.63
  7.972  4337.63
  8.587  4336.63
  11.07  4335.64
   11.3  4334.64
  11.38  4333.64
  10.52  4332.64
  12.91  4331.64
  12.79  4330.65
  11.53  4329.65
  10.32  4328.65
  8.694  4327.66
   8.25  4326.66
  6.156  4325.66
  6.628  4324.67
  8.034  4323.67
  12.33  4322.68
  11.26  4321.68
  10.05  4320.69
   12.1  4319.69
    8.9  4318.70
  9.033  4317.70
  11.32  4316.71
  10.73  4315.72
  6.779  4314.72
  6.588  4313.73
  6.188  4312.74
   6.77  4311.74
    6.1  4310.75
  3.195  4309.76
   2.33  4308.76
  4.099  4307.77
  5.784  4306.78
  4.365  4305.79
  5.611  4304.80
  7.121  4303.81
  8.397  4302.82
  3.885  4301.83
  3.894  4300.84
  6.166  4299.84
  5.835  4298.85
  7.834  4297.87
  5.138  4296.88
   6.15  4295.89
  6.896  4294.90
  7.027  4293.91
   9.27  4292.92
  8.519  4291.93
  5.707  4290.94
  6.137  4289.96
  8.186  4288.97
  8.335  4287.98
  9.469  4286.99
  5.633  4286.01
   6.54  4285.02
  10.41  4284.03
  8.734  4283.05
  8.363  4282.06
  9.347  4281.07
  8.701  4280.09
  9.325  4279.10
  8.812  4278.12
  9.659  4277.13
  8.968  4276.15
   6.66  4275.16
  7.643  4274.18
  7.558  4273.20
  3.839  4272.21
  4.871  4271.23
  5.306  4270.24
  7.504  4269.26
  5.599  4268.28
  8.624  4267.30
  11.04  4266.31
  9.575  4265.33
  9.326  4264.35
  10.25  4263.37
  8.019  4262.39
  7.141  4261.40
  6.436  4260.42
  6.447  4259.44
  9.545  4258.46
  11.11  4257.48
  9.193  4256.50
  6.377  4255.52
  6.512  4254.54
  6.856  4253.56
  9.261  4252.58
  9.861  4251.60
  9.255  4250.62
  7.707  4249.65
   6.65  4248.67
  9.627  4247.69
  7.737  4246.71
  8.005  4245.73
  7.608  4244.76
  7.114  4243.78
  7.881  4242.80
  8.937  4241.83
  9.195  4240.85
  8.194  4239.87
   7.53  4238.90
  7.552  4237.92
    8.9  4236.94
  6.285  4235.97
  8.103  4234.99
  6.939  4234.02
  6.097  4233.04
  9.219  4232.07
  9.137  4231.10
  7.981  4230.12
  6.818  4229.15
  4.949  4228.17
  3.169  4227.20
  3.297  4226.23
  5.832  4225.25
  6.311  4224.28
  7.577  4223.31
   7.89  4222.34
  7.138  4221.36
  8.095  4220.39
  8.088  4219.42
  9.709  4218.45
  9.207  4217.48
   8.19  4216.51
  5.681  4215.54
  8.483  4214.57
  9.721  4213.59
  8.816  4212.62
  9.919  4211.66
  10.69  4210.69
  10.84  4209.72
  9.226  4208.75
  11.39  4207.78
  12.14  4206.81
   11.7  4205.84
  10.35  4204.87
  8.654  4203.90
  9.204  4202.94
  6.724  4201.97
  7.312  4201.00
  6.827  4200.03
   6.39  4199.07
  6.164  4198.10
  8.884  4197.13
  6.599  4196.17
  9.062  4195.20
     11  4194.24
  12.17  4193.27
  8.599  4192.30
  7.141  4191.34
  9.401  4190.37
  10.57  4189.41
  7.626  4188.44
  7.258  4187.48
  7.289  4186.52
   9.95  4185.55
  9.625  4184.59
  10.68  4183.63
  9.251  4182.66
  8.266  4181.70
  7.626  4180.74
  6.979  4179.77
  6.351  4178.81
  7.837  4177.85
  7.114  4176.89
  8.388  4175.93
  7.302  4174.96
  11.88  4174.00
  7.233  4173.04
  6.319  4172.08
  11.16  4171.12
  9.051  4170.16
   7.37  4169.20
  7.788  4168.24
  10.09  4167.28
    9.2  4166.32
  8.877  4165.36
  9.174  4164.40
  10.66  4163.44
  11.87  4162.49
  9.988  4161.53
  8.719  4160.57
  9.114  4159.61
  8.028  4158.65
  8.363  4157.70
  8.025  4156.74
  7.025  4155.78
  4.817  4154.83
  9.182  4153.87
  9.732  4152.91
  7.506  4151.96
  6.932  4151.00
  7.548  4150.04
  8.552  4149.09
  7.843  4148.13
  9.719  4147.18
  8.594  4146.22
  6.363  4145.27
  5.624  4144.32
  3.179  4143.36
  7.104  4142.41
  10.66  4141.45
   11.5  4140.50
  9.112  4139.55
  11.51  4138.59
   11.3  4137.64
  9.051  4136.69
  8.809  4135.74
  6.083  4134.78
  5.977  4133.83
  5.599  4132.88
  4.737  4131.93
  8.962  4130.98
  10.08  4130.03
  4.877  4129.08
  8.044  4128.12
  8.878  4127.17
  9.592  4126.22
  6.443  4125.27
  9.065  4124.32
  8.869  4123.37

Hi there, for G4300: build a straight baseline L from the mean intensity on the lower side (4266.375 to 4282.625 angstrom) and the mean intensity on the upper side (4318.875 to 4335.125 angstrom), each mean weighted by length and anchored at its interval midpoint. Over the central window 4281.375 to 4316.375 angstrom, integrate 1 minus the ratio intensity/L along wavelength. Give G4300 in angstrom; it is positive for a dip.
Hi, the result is 8.36 angstrom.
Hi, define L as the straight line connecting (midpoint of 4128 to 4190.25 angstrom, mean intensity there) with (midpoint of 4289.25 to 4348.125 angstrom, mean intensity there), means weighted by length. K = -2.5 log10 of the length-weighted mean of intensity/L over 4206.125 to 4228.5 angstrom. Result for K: 0.02 mag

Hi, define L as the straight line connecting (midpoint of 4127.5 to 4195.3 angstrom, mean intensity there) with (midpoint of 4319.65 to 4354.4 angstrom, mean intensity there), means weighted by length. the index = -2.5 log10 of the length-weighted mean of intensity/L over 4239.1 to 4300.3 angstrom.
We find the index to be 0.163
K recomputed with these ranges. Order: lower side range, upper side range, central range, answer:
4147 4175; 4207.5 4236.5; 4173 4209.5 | -0.06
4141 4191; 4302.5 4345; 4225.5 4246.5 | 0.16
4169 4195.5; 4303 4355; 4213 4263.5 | 0.12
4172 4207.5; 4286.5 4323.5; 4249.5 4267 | -0.10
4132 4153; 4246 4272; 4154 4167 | -0.10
